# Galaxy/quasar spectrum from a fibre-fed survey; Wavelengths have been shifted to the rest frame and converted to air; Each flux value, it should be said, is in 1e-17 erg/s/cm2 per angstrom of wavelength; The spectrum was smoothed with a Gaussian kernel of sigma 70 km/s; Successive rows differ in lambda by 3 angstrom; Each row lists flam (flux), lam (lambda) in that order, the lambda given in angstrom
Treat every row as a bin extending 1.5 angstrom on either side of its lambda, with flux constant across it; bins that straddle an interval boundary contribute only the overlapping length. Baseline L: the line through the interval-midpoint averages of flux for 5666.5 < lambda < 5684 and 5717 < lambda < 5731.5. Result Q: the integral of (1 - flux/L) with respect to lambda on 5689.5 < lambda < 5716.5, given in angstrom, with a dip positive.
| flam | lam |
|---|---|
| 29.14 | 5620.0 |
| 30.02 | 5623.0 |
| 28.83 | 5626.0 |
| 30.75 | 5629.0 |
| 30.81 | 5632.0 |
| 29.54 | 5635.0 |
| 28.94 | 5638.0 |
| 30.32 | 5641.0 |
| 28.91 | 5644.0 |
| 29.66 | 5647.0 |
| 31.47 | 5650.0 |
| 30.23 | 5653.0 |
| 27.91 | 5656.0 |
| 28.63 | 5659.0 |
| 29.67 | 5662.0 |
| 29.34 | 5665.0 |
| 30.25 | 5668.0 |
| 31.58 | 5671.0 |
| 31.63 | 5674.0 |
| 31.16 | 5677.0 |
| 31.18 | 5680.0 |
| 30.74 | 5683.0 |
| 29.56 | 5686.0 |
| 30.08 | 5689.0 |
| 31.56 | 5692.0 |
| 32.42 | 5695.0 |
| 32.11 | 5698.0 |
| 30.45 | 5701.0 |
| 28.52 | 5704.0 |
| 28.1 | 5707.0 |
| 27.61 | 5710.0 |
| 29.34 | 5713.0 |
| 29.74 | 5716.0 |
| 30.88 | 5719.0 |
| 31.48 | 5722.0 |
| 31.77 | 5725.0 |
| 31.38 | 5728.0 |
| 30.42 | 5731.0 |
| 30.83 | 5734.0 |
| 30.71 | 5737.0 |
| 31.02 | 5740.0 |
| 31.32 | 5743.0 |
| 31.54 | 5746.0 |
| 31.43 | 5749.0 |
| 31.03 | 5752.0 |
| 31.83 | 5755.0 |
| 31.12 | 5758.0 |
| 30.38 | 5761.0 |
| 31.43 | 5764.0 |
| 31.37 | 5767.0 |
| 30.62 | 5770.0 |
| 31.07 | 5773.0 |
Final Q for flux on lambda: 1.0 angstrom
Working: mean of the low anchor 31.1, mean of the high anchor 31.2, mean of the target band 30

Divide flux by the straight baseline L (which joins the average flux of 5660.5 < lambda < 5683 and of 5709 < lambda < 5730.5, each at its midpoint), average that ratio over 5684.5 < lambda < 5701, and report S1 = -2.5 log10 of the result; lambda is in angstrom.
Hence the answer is -0.02 mag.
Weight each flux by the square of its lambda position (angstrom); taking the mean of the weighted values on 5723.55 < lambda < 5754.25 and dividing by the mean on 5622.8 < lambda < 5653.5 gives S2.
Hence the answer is 1.08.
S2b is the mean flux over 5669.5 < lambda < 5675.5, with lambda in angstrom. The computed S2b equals 31.6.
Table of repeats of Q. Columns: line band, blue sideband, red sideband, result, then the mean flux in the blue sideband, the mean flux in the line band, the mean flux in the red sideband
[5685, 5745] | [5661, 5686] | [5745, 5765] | 0.91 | 30.6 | 30.5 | 31.2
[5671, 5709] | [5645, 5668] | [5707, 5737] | -0.86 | 29.6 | 30.6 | 30.3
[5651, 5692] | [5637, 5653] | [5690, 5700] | 0.97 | 29.9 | 30.2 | 31.9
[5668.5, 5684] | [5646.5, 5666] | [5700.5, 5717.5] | -1.01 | 29.6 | 31.2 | 28.9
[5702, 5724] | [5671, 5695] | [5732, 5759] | 1.15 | 31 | 29.5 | 31.2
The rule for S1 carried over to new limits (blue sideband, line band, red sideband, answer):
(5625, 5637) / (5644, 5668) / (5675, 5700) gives 0.03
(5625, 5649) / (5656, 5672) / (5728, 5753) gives 0.02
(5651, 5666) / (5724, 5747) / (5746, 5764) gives -0.01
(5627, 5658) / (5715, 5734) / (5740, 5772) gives -0.01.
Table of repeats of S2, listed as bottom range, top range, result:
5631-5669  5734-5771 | 1.09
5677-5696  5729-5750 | 1.02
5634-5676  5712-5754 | 1.06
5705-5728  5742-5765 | 1.06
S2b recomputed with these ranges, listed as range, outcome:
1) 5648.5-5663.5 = 29.6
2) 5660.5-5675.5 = 30.5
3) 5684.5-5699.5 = 31.1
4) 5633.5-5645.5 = 29.4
